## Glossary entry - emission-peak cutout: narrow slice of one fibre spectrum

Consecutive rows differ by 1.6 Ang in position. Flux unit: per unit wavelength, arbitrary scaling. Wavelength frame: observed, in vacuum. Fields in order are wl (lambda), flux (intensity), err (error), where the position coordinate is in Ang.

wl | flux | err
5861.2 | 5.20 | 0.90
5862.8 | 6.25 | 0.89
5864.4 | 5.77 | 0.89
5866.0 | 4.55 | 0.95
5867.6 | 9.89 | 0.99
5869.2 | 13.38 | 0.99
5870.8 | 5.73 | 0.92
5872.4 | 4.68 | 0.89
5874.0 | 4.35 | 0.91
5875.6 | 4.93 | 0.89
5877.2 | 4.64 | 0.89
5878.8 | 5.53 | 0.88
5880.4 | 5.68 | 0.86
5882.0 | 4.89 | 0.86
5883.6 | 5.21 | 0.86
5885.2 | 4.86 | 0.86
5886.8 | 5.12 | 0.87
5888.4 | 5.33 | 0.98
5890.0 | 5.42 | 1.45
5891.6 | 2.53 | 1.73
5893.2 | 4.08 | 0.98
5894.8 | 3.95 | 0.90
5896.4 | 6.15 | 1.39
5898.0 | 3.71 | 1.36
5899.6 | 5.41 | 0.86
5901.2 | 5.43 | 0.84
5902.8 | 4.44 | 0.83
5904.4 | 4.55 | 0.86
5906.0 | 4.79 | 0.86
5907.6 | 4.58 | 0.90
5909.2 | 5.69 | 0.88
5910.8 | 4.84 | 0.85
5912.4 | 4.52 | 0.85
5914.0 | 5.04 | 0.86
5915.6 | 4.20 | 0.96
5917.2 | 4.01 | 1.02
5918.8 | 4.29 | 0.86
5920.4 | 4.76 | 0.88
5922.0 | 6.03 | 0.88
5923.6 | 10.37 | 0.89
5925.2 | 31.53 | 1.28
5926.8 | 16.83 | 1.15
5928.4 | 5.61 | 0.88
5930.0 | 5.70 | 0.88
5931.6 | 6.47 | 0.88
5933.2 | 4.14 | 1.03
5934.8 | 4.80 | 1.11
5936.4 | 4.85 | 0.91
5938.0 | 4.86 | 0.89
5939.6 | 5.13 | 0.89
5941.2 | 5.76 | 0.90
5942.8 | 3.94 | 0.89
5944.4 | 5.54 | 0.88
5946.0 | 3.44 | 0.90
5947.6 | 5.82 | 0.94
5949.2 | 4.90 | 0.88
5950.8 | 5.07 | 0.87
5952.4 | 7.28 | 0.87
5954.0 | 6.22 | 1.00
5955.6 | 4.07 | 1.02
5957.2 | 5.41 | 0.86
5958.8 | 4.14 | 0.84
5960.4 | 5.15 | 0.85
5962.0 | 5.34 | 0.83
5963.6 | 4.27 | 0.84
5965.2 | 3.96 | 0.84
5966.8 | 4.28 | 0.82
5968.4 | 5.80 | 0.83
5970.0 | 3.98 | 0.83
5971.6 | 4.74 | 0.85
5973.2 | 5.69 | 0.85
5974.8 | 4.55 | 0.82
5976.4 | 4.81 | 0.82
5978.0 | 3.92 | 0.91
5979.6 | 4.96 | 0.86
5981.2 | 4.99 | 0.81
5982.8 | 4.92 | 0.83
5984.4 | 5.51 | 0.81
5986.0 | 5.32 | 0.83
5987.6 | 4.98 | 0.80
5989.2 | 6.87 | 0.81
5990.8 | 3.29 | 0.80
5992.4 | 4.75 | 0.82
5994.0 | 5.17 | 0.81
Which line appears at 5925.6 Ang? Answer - [O III]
